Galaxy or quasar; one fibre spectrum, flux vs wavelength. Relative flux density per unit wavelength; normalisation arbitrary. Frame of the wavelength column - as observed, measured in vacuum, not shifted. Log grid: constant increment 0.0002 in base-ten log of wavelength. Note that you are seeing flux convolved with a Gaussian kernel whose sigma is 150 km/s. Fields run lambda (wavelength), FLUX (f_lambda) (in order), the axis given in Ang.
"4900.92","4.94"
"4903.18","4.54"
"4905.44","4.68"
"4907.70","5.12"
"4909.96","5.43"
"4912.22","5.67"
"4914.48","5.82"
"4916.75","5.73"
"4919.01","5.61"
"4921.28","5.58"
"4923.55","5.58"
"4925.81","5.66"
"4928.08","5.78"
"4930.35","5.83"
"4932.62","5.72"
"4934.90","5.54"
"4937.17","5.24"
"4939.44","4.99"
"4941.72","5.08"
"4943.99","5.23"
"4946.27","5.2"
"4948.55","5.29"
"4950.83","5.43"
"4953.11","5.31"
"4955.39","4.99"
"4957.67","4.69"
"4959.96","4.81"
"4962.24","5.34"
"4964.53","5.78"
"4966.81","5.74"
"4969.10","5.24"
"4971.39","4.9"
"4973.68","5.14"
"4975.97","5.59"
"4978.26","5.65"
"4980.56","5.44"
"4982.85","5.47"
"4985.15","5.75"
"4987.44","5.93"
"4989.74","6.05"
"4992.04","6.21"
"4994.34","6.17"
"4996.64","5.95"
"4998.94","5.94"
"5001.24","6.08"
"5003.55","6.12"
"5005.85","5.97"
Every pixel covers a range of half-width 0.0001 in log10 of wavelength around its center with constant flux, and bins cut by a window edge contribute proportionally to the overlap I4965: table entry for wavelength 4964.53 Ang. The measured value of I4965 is 5.78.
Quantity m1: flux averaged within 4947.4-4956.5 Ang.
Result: 5.26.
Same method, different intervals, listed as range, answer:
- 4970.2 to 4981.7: 5.34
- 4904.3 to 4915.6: 5.34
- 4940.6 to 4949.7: 5.2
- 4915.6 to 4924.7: 5.62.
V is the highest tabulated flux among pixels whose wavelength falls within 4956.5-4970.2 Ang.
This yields 5.78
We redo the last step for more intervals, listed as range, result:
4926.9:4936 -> 5.83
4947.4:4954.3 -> 5.43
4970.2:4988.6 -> 5.93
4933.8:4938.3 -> 5.54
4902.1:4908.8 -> 5.12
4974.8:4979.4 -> 5.65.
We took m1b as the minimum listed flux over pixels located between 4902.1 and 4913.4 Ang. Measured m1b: 4.54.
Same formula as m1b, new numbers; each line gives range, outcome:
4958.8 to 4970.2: 4.81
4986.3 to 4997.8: 5.93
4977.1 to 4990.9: 5.44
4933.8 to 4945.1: 4.99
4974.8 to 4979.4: 5.59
